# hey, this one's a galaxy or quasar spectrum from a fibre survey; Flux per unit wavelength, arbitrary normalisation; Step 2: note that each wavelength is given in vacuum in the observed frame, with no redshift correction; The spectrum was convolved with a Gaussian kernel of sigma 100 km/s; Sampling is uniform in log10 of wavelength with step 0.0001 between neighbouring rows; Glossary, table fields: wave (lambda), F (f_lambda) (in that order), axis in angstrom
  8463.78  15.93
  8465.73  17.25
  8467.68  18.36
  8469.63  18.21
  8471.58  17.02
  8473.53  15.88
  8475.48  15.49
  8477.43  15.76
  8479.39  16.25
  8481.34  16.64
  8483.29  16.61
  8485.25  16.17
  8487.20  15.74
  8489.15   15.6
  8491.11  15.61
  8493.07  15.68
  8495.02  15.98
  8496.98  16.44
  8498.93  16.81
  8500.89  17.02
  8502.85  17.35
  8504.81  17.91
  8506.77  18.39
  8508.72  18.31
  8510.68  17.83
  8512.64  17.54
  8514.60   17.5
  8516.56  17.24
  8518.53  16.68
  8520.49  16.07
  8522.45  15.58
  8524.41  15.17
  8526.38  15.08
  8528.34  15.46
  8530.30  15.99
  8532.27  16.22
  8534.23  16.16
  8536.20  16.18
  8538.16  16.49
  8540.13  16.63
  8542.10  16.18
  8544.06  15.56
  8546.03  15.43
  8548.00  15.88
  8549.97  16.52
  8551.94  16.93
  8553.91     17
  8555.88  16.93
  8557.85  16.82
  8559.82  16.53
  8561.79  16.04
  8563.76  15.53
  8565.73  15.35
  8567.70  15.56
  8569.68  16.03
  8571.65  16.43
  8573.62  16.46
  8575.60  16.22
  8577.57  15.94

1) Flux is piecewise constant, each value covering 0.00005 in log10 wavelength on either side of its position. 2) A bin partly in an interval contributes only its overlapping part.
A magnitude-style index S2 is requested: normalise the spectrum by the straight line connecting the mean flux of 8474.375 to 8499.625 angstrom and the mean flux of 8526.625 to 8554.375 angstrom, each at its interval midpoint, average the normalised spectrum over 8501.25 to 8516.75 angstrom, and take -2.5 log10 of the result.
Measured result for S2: -0.11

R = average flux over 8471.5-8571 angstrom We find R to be 16.4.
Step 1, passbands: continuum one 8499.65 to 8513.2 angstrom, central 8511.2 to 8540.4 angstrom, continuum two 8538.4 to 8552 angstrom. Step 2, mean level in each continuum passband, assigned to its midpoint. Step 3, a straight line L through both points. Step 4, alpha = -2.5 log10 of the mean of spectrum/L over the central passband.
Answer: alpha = 0.04 mag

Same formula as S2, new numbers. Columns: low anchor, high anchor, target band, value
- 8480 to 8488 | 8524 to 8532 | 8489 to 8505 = -0.03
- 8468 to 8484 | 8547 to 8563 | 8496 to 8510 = -0.06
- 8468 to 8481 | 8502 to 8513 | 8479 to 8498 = 0.07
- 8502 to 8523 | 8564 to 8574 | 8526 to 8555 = 0.03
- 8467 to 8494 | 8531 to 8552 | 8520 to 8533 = 0.04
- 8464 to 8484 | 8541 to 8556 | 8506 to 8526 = -0.03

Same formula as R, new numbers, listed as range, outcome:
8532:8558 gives 16.3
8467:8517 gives 16.8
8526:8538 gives 15.9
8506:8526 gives 17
